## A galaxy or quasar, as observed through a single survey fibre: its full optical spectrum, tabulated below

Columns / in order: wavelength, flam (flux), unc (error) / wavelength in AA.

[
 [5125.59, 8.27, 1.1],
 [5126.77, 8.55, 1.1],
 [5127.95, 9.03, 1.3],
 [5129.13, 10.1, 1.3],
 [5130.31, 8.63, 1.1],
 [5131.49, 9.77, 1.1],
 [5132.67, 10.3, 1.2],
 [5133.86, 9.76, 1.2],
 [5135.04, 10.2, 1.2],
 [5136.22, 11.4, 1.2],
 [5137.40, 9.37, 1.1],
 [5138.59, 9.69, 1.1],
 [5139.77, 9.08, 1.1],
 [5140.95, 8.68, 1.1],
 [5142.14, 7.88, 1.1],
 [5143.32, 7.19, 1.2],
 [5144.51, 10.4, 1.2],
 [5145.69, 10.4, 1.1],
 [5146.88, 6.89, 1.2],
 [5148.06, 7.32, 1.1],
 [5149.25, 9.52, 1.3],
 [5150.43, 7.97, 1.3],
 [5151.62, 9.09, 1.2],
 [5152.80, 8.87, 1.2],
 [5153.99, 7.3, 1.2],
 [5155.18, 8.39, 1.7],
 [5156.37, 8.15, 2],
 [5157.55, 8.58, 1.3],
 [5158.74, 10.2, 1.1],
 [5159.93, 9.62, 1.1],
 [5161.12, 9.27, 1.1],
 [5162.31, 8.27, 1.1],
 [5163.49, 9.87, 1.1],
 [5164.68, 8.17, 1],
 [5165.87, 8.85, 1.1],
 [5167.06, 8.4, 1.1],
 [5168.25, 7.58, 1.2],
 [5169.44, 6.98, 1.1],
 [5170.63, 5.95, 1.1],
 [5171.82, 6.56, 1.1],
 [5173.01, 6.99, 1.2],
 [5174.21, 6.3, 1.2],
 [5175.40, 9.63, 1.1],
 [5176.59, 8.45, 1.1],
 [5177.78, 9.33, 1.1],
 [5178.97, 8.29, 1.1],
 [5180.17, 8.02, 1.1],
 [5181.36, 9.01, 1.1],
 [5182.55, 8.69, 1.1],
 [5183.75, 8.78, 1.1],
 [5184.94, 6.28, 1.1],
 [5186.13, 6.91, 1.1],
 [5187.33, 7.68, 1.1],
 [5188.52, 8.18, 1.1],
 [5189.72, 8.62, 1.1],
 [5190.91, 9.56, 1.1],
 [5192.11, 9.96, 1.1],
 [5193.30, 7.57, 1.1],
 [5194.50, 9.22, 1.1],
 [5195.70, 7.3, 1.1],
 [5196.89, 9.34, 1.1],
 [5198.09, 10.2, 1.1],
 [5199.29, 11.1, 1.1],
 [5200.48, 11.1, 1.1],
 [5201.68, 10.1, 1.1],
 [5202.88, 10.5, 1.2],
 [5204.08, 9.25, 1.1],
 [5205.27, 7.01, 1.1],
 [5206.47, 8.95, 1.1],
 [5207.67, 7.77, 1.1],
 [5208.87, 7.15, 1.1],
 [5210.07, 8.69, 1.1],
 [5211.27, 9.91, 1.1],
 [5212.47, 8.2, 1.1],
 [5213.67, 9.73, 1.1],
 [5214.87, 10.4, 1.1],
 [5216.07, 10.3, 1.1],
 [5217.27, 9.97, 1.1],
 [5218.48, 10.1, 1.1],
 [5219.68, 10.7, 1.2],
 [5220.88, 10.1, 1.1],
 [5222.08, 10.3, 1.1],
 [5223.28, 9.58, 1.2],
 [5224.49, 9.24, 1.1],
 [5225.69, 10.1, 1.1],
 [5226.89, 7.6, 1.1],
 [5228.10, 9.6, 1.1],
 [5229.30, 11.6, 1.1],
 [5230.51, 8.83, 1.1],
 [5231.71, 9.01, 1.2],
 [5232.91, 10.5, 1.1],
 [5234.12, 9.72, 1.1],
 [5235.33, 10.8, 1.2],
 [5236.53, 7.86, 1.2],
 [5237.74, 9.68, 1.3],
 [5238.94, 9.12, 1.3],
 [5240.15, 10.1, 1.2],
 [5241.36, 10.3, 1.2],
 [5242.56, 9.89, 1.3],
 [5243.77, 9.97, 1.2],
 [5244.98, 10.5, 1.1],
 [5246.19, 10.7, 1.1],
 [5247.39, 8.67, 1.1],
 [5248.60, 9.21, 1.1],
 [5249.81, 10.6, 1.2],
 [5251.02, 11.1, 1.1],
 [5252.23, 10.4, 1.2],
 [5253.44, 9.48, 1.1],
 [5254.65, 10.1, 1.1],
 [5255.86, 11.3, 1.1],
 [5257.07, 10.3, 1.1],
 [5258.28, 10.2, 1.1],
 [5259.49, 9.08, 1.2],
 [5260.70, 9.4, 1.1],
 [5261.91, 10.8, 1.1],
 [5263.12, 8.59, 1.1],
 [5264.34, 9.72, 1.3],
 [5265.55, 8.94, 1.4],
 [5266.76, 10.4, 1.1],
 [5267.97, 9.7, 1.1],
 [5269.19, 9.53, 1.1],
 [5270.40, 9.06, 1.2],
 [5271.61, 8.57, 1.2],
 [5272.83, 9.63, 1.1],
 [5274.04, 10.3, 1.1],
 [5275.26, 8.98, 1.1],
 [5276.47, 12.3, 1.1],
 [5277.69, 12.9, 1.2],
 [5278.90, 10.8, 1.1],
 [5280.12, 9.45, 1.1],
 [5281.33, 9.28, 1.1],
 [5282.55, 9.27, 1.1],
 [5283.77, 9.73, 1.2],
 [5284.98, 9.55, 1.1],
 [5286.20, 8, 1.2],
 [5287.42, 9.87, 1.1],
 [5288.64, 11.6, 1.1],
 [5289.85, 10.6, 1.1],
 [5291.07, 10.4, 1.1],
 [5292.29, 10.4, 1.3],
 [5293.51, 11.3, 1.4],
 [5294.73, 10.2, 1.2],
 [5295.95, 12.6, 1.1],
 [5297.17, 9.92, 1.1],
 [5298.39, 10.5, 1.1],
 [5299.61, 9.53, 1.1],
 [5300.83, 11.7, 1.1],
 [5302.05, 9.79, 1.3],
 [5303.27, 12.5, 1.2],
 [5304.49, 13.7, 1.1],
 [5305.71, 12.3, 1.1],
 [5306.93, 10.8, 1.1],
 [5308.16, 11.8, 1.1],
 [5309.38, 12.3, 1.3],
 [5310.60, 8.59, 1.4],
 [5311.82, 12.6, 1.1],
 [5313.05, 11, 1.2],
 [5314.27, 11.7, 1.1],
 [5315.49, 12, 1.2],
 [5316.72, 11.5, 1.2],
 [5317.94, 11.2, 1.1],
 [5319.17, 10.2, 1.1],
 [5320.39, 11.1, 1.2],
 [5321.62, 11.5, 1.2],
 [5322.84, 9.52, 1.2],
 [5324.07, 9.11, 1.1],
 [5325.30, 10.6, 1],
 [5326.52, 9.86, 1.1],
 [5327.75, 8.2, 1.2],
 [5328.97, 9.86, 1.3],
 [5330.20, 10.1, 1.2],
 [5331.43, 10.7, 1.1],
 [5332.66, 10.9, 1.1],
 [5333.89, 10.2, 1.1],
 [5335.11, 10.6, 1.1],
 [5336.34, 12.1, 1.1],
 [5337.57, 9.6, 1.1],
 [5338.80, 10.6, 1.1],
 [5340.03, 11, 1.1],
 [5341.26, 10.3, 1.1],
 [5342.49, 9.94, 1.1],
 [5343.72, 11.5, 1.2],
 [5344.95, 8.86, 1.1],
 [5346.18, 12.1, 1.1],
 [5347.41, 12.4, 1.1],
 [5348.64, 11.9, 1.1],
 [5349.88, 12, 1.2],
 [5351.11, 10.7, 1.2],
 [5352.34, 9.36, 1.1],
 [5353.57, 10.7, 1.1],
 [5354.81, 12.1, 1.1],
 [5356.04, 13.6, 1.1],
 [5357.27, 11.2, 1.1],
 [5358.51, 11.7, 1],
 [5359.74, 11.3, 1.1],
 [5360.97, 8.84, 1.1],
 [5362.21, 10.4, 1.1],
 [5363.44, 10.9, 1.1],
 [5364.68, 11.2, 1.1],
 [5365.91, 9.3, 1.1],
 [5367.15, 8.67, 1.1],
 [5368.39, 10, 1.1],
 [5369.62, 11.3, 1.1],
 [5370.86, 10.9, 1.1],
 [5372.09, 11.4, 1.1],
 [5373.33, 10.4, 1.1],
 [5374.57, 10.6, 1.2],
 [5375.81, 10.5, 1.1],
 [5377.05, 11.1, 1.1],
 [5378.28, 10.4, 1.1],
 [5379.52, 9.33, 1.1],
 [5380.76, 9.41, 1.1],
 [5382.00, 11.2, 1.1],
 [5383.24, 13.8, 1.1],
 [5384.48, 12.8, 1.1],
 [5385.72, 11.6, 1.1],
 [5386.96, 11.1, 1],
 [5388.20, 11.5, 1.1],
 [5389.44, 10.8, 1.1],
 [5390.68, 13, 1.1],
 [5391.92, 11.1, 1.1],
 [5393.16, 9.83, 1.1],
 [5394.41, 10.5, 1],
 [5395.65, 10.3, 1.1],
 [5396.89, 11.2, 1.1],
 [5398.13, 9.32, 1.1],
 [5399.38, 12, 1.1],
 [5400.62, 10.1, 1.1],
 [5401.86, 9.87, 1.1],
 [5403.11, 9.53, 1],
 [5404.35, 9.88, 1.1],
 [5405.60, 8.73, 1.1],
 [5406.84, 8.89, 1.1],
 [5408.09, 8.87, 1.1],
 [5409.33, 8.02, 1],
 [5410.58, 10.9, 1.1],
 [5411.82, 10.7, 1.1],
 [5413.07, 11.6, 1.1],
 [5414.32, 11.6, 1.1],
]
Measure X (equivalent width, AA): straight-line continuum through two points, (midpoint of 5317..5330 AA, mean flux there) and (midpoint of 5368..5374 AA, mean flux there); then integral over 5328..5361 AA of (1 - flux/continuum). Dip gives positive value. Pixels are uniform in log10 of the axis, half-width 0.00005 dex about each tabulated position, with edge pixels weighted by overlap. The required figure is -1.4 AA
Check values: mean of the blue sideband 10.2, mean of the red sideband 10.8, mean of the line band 10.9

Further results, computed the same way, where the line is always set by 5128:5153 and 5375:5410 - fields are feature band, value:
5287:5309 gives -2.39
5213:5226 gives -0.60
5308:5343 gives -1.62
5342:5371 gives -1.53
